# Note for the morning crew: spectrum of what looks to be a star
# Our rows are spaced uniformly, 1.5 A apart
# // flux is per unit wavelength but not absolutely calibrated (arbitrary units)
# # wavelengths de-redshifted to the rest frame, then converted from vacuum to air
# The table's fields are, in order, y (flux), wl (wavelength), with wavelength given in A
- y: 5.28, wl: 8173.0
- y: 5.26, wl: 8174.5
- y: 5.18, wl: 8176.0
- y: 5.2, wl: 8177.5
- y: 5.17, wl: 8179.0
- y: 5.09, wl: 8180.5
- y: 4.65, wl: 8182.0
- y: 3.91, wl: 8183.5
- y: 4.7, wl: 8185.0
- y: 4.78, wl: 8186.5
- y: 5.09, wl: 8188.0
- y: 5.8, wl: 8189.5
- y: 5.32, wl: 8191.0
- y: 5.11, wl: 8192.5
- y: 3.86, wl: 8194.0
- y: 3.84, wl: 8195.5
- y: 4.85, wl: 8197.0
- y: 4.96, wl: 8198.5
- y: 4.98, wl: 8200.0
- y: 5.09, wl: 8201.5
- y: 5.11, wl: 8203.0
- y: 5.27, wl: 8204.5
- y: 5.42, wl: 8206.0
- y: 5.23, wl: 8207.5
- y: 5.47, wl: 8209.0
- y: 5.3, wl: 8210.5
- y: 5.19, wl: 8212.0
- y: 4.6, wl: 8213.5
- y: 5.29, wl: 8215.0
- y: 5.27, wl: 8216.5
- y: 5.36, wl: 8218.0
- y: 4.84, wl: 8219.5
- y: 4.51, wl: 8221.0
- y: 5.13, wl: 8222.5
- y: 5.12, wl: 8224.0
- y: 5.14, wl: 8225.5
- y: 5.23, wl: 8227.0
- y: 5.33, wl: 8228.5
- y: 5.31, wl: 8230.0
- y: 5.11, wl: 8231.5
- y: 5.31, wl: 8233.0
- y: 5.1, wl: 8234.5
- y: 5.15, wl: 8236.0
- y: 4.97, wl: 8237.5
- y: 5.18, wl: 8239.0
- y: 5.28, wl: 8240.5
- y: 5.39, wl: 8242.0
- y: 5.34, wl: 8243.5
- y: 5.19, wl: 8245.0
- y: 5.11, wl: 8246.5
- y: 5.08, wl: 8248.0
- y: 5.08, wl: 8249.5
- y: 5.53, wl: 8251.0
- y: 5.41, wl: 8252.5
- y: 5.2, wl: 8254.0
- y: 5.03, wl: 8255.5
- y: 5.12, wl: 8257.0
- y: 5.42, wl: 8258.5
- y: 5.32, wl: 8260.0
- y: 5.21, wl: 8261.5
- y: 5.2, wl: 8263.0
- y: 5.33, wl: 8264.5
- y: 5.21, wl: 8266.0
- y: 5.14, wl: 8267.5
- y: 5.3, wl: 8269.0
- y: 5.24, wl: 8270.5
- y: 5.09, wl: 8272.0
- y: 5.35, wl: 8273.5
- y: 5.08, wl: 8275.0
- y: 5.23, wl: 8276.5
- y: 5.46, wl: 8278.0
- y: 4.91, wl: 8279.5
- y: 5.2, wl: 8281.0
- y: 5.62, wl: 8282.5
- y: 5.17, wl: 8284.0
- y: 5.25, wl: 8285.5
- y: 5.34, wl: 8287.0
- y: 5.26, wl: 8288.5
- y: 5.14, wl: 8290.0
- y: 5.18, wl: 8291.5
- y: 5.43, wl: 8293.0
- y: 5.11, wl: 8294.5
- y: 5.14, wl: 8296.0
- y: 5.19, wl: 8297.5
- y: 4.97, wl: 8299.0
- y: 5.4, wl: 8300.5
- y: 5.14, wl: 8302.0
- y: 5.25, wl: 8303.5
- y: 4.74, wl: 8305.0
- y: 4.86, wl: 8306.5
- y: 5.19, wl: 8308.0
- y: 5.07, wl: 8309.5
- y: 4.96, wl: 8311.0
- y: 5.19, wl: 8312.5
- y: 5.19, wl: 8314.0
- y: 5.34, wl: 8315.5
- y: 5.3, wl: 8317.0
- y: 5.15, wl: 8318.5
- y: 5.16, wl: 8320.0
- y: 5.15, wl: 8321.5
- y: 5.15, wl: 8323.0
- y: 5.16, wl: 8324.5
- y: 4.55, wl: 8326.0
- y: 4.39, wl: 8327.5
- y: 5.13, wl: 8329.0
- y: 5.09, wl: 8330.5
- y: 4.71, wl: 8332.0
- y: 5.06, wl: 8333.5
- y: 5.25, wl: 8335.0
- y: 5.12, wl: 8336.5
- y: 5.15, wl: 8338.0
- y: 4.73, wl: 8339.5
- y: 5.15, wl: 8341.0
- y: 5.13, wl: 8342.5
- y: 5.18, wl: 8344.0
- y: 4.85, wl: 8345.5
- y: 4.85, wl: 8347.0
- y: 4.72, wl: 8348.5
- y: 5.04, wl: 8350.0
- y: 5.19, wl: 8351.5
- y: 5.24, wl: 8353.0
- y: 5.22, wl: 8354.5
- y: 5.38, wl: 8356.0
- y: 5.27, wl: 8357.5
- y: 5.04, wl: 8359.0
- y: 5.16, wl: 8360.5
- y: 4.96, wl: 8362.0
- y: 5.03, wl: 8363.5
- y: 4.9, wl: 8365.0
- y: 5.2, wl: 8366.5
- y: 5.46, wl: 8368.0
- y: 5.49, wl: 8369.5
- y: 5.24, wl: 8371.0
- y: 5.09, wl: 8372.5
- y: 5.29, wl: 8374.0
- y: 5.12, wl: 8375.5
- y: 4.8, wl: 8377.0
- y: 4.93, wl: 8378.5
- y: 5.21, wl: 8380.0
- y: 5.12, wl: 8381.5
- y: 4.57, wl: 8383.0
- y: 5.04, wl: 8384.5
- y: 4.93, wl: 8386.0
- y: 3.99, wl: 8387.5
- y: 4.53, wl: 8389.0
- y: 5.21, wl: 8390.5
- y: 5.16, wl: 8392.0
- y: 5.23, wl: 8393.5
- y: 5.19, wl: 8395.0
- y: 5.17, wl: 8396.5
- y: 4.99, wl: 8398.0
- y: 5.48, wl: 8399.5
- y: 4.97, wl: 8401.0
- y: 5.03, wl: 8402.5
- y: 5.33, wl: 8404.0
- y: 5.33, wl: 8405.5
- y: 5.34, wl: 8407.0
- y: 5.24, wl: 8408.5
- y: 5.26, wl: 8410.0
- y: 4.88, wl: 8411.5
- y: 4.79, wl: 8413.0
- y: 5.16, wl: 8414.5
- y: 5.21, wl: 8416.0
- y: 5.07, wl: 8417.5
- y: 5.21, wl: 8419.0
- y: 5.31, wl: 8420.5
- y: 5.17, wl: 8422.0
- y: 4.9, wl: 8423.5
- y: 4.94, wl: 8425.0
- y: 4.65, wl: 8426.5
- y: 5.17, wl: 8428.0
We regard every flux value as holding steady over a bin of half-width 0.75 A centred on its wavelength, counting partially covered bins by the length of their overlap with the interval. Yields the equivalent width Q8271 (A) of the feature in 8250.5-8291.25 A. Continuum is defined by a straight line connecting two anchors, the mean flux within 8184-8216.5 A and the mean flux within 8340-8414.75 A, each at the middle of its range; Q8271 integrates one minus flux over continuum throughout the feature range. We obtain -1.7 A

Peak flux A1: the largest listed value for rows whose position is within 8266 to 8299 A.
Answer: 5.62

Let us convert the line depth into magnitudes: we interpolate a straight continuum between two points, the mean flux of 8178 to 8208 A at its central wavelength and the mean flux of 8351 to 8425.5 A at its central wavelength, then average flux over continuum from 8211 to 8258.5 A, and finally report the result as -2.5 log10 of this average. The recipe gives -0.05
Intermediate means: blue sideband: 4.91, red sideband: 5.1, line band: 5.16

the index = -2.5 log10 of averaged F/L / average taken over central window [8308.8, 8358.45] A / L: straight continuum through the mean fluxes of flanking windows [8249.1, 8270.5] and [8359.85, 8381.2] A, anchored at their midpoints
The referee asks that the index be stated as 0.02 mag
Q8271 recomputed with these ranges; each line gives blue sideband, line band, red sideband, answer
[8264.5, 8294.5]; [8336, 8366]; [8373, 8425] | 0.4 A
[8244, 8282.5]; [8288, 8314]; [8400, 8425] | 0.4 A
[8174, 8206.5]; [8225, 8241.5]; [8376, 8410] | -0.8 A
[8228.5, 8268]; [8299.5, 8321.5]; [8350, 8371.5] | 0.3 A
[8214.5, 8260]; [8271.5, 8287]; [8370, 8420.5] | -0.3 A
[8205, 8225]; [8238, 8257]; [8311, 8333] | -0.4 A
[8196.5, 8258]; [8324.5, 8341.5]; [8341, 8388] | 0.5 A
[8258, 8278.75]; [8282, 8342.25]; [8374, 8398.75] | 0.4 A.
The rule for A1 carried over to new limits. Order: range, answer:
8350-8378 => 5.49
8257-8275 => 5.42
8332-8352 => 5.25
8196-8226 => 5.47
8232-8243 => 5.39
